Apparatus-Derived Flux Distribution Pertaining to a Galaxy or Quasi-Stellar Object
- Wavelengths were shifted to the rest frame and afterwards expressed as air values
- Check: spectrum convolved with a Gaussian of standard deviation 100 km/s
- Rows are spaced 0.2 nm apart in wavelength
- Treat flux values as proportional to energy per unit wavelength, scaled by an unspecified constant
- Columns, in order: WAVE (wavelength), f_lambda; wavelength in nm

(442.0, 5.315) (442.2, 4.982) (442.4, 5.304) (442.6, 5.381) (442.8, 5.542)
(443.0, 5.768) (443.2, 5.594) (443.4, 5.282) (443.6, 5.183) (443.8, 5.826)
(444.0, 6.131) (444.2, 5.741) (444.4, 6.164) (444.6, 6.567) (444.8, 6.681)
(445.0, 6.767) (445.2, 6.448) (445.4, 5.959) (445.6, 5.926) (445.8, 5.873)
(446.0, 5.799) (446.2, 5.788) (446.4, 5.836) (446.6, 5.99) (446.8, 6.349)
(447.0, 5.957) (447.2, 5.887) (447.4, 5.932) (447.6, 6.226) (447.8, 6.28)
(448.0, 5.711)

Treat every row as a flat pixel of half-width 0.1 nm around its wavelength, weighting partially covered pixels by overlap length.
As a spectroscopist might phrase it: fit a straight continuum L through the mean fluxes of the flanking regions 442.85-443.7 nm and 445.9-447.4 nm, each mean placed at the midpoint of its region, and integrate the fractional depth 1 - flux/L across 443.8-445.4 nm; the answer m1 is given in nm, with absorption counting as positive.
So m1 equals -0.18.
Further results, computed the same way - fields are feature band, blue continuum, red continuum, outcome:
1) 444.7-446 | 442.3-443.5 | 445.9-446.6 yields -0.11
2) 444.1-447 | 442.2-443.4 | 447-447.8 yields -0.16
